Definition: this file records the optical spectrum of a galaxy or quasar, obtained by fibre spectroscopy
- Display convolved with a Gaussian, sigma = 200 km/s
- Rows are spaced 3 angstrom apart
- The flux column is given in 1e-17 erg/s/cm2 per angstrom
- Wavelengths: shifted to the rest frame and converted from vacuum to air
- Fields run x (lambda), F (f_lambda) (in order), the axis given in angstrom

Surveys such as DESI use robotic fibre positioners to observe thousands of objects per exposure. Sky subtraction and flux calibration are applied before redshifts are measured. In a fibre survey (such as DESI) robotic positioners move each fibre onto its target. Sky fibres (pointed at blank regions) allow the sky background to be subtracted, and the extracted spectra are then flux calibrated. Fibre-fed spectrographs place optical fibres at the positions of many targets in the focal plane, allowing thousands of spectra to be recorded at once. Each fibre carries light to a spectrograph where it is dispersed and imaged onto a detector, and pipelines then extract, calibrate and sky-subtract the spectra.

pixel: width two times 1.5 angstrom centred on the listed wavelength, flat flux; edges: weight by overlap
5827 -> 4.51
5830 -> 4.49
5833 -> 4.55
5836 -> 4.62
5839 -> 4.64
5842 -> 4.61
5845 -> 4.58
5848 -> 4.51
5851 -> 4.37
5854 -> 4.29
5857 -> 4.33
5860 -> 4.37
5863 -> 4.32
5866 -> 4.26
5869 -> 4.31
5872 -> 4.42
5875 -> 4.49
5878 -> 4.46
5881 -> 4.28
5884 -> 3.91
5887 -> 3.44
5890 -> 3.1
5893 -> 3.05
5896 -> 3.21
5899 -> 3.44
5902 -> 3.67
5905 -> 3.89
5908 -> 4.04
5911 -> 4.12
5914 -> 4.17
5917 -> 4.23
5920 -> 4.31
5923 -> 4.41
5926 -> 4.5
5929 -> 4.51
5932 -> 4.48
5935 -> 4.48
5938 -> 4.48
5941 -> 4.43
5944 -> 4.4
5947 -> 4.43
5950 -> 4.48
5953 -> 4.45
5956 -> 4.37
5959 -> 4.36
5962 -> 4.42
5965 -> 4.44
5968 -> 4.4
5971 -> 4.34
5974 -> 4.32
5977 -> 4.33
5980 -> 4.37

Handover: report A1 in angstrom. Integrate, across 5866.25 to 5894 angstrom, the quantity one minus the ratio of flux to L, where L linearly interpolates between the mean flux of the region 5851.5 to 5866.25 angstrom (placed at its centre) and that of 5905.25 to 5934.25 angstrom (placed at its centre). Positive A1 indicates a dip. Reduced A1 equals 2.2 angstrom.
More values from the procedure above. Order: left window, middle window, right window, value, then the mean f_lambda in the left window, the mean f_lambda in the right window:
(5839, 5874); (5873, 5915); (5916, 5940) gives 5.8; 4.41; 4.43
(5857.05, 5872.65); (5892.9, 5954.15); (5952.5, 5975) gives 2.7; 4.33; 4.39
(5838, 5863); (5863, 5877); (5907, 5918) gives 0.0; 4.45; 4.14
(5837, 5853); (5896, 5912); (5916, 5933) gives 2.4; 4.54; 4.41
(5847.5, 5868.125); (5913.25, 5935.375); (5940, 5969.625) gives 0.0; 4.34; 4.42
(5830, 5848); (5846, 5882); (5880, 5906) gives -2.5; 4.58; 3.53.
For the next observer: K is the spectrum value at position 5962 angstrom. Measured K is 4.42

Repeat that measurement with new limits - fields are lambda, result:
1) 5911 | 4.12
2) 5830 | 4.49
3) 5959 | 4.36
